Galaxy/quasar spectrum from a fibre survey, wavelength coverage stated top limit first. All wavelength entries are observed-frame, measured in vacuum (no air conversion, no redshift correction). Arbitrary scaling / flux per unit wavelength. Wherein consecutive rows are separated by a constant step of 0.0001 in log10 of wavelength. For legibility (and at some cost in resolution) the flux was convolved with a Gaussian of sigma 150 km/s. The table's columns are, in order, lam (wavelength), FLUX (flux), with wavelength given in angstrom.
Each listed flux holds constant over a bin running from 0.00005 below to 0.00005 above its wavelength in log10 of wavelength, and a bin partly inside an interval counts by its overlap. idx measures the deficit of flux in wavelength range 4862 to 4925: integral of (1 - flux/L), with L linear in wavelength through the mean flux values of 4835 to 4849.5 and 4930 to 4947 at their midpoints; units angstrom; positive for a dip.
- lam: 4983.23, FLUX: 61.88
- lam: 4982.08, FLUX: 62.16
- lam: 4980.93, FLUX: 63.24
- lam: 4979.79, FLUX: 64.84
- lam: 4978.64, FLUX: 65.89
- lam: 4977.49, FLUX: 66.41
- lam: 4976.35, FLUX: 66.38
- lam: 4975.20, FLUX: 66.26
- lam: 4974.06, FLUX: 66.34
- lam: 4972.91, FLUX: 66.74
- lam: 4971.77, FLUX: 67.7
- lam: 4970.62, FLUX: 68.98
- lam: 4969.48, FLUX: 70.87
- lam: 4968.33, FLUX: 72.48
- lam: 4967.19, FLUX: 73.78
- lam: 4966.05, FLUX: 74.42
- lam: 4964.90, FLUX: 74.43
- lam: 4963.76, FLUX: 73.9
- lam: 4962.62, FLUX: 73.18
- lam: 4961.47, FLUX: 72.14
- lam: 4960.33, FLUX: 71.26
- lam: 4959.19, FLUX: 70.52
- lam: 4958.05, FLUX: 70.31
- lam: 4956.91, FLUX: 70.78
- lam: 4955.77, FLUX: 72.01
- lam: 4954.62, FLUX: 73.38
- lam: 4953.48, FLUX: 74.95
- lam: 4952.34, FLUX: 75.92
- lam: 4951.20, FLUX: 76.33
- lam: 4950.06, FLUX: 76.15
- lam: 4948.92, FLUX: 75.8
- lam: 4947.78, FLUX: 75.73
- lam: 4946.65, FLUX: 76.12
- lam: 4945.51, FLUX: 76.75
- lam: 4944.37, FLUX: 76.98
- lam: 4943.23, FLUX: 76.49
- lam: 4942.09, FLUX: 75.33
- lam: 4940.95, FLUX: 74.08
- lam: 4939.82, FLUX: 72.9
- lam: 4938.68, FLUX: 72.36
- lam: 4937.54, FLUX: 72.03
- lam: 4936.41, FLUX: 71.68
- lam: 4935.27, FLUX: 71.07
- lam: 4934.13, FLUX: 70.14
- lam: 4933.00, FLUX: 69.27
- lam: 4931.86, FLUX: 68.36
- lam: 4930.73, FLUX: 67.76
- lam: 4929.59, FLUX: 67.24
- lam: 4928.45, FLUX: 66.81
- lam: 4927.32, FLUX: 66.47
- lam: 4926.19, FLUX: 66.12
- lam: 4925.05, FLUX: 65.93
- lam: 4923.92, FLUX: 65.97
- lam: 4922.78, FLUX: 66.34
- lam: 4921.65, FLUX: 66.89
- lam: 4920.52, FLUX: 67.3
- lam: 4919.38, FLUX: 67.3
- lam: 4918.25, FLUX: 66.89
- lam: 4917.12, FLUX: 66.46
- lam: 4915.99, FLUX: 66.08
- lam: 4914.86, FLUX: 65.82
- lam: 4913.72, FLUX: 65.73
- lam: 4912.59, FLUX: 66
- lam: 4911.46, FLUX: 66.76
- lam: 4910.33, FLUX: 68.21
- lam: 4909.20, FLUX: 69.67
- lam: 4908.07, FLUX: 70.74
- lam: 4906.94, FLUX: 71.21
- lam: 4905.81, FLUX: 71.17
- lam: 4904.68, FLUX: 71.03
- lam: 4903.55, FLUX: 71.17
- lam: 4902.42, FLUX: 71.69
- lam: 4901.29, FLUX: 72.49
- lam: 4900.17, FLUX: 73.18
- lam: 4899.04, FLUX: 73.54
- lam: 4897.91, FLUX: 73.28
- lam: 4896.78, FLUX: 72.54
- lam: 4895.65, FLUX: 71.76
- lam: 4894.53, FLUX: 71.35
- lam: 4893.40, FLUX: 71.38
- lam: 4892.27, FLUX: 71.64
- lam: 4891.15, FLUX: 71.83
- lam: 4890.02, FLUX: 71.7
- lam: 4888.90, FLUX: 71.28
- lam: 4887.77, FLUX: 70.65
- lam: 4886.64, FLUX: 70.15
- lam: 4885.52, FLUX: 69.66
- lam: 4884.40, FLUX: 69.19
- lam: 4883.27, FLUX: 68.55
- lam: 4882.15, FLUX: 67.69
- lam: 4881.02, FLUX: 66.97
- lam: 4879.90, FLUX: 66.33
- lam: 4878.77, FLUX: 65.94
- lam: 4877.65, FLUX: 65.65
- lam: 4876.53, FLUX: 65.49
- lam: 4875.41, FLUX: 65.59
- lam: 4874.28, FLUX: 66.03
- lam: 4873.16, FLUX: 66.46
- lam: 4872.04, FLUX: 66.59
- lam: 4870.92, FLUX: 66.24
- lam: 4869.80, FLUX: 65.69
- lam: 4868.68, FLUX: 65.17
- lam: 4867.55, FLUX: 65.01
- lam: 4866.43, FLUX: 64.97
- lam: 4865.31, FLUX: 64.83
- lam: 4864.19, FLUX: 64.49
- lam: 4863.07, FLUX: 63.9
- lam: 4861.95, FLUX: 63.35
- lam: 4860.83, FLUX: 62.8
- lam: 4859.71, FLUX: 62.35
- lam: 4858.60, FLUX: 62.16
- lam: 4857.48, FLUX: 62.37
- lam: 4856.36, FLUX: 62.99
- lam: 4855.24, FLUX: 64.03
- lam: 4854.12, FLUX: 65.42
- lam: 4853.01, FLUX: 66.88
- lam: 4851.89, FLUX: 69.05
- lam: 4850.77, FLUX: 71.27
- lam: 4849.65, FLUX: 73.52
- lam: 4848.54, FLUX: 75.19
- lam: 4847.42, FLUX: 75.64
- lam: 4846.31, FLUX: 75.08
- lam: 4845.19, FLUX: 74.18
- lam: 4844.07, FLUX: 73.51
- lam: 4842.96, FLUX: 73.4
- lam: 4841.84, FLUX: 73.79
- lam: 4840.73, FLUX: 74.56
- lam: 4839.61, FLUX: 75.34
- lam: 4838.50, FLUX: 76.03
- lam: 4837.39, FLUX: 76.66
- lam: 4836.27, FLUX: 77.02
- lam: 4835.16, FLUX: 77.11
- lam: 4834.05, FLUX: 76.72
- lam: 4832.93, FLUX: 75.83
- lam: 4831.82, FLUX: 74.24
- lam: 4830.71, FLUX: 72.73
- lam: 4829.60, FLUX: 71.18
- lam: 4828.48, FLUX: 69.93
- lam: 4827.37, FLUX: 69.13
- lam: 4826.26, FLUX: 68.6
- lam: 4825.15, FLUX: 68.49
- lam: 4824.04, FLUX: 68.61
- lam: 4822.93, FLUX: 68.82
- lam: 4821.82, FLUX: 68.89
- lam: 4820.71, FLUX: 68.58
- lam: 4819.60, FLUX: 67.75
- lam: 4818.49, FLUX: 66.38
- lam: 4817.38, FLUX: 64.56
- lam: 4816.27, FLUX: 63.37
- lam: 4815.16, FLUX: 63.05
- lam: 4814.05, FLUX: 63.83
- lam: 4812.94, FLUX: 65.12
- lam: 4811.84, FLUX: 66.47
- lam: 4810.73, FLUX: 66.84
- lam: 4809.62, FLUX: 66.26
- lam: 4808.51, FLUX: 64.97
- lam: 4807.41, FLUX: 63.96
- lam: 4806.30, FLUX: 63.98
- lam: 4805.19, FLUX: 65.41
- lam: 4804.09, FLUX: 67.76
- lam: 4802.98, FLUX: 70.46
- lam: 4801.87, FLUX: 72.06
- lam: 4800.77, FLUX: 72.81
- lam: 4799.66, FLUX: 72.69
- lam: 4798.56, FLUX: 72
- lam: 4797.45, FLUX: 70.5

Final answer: 4.7 angstrom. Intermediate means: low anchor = 75.1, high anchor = 72.6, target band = 68.3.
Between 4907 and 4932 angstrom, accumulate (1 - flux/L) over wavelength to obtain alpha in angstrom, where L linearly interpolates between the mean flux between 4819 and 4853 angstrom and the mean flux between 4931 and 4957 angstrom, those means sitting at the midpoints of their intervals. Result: 2.2 angstrom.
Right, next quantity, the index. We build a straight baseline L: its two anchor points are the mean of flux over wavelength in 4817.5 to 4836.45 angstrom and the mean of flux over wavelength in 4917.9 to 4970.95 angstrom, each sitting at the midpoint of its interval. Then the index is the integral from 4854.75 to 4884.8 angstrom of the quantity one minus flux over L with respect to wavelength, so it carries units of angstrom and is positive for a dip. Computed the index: 2.52 angstrom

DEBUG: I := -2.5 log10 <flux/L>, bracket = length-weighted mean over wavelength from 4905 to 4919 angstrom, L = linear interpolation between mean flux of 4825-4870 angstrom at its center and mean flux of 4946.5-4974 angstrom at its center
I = 0.055 mag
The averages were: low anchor 69.9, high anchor 72.7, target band 68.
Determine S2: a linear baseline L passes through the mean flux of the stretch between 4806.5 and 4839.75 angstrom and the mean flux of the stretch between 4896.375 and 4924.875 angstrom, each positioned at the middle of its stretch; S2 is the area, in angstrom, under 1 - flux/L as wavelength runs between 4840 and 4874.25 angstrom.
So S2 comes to 0.7 angstrom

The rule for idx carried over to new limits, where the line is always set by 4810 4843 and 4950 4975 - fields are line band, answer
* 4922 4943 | 0.61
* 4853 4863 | 1.03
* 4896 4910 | -0.10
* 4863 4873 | 0.78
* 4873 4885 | 0.72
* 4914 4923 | 0.61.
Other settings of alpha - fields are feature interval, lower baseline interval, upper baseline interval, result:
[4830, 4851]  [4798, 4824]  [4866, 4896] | -2.3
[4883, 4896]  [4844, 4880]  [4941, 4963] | -0.3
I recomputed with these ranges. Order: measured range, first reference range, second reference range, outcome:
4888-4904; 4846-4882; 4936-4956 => -0.04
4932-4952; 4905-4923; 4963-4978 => -0.08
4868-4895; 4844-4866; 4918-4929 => -0.02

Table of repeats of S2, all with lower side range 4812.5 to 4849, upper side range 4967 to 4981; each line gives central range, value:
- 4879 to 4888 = 0.2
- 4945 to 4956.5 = -1.2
